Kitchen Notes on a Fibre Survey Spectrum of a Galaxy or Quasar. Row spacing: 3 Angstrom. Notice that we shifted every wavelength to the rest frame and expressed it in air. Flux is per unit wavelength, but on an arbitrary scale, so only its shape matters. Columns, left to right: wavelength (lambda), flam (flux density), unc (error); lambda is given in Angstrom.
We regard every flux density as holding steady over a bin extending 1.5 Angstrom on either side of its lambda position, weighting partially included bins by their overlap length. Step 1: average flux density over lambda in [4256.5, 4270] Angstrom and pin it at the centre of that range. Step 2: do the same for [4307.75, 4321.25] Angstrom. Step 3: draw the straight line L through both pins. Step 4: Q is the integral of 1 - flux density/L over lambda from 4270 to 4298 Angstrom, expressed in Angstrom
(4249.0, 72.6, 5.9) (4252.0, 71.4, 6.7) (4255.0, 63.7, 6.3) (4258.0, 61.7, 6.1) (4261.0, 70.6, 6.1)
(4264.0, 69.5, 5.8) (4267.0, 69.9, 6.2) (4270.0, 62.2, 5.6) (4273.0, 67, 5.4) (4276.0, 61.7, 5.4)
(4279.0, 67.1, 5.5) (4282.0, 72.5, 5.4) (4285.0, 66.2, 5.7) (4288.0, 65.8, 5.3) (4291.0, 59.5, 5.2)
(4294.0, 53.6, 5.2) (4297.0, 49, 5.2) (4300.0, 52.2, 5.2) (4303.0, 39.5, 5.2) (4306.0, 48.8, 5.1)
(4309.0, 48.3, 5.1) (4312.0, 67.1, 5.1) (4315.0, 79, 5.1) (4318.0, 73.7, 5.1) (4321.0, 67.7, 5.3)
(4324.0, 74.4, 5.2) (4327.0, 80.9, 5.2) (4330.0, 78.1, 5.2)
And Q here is 1.93 Angstrom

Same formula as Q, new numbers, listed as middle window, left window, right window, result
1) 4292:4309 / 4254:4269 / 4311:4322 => 5.24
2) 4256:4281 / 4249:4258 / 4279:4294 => -0.01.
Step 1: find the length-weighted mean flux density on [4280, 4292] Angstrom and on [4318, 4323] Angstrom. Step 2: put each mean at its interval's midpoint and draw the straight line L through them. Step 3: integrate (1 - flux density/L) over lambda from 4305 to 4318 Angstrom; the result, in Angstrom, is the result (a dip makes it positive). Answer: 1.2 Angstrom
